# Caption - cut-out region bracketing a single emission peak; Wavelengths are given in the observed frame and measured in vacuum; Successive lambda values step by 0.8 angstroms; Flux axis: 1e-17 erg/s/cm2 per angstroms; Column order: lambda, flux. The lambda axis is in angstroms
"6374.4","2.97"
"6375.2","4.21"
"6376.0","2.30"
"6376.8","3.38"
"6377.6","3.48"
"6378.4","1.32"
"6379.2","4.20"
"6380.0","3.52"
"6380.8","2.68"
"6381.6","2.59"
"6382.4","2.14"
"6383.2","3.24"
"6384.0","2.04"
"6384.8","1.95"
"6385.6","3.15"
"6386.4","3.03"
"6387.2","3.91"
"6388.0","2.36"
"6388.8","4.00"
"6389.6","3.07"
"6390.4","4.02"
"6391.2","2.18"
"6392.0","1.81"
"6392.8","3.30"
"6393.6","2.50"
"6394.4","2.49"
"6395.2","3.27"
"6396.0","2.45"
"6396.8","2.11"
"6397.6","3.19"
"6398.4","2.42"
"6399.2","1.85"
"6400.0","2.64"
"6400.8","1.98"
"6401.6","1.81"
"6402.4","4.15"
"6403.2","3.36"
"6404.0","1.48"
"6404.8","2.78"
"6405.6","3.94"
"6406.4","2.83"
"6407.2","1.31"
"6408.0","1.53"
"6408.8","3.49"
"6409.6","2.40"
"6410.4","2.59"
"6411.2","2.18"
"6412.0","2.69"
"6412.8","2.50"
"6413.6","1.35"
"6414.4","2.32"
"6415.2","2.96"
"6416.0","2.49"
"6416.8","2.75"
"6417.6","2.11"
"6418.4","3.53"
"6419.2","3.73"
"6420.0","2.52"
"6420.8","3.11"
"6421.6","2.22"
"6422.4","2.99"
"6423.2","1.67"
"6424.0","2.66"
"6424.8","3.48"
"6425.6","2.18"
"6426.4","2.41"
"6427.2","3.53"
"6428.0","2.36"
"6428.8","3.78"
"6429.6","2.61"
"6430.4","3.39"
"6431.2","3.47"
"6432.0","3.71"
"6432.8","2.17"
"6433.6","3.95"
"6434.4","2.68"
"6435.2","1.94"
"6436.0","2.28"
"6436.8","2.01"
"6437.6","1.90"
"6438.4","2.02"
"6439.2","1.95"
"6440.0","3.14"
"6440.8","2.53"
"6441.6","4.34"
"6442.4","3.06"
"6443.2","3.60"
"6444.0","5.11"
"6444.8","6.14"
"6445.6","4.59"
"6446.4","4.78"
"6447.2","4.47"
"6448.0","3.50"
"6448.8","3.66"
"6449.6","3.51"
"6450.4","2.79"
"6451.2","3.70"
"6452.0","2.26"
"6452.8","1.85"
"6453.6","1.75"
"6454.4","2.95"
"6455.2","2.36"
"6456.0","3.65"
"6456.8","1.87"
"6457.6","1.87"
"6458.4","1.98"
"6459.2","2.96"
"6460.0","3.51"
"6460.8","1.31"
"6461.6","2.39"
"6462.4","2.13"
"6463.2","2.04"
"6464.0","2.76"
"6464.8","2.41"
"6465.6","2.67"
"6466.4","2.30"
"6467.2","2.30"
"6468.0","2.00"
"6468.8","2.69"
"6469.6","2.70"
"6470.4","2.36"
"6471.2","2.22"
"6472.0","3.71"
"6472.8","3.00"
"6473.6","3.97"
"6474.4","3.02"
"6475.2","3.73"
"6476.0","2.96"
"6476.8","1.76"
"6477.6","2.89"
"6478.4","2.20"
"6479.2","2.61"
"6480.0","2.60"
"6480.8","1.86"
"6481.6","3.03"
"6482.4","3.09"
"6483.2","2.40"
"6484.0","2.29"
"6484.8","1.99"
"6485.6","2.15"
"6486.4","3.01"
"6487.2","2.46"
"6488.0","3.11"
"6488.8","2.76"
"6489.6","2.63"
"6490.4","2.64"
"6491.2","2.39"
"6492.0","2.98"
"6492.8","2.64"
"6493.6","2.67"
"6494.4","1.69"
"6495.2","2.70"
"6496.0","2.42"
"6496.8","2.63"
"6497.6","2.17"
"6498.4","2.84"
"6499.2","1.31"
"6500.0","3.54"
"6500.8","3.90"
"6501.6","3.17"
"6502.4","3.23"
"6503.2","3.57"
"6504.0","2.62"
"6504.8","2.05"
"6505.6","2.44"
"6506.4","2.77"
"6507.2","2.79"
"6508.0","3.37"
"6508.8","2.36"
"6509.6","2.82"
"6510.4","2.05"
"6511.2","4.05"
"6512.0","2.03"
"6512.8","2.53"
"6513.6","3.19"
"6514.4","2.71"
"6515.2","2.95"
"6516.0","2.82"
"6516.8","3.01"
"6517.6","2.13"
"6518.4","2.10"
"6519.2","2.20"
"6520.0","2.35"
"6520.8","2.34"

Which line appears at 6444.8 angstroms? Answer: H-beta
